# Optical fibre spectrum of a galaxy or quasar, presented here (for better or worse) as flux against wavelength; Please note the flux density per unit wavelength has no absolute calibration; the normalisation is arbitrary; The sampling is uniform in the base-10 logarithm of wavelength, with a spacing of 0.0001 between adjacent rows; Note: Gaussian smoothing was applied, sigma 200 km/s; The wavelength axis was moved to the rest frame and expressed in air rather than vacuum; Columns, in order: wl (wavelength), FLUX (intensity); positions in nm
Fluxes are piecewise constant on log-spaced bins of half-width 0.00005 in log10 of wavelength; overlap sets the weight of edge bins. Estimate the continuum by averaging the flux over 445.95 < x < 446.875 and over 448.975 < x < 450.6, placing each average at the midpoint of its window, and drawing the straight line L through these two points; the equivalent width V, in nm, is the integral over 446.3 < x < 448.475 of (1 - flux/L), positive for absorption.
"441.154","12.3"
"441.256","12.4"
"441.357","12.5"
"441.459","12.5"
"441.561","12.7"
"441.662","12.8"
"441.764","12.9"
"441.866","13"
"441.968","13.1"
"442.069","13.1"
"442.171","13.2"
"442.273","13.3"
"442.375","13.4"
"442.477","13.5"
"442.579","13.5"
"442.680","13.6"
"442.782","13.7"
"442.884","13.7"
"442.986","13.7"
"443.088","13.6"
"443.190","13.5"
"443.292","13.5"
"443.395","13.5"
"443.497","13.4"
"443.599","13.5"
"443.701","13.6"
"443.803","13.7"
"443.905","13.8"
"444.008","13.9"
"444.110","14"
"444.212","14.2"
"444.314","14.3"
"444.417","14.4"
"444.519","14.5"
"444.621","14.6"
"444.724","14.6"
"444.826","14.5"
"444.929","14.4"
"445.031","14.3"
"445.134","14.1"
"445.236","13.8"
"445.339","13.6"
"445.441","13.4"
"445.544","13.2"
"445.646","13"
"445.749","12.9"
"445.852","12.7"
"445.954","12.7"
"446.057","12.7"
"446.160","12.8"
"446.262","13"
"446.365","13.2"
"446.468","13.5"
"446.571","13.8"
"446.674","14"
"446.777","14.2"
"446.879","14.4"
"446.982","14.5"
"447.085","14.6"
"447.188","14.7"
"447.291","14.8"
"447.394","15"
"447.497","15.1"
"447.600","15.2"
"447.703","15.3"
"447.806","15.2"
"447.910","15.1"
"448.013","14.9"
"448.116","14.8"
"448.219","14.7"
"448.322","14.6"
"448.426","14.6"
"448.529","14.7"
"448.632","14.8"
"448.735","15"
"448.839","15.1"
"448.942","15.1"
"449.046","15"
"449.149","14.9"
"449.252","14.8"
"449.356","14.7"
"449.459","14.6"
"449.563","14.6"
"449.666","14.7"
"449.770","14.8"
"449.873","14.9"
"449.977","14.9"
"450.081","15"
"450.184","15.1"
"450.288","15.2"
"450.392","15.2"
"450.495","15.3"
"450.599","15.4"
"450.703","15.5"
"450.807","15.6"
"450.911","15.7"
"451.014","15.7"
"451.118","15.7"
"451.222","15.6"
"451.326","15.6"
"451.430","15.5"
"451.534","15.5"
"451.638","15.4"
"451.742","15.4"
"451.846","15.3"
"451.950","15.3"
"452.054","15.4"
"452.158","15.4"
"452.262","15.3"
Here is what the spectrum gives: -0.11 nm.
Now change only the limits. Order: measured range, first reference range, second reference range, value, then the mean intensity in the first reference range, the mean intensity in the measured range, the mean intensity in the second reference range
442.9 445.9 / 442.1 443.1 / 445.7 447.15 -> -0.06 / 13.5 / 13.8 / 13.5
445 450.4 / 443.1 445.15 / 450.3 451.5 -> 0.16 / 14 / 14.4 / 15.5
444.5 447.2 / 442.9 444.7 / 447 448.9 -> 0.12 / 13.9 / 13.7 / 14.9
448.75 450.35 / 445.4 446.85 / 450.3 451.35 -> 0.00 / 13.2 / 14.9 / 15.5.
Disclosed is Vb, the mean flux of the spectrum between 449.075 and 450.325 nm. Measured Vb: 14.9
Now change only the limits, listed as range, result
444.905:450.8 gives 14.4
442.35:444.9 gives 13.9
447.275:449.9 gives 14.9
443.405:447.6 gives 13.9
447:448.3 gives 14.9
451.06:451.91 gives 15.5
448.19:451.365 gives 15.1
